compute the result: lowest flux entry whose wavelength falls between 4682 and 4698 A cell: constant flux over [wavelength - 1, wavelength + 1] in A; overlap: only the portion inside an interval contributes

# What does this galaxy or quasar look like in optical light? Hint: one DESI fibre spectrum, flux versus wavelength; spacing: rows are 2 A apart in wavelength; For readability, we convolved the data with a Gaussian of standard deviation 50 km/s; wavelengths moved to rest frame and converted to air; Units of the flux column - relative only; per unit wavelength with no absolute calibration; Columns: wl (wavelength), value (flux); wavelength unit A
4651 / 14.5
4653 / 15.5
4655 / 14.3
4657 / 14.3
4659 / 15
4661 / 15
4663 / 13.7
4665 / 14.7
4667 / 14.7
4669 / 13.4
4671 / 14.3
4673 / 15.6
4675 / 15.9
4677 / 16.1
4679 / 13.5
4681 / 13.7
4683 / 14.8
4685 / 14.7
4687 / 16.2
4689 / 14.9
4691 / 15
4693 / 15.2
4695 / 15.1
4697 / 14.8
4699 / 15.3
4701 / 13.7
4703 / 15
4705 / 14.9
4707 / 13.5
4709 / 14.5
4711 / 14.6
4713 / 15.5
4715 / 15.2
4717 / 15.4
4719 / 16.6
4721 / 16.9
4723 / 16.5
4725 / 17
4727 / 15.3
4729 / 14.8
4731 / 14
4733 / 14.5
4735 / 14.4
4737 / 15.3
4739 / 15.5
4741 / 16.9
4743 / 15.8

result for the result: 14.7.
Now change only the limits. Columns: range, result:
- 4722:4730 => 14.8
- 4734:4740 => 14.4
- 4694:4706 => 13.7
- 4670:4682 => 13.5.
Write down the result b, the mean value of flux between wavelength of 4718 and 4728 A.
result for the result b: 16.5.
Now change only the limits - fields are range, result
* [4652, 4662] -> 14.8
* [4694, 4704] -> 14.8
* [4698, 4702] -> 14.5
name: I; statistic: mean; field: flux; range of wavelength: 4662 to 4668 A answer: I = 14.4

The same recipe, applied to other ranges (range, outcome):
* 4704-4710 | 14.3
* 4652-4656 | 14.9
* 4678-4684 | 14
